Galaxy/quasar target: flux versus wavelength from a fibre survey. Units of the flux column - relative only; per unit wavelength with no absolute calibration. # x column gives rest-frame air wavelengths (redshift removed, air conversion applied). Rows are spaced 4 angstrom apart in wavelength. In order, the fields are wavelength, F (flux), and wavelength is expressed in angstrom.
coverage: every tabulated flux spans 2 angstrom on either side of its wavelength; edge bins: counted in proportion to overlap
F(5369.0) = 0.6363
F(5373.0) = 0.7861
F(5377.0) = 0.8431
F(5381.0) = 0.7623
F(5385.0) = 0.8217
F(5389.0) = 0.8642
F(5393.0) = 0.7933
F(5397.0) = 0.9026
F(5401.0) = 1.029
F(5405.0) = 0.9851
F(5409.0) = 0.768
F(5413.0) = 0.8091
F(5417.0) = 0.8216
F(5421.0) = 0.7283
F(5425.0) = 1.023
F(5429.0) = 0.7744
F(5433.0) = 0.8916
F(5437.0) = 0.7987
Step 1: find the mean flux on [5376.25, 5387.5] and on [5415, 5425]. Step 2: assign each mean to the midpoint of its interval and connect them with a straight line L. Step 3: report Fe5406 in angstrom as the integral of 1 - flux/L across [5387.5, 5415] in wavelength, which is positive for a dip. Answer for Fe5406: -2.1 angstrom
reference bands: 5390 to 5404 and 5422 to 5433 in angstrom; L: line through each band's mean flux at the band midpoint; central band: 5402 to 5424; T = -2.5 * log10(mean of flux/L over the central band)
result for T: 0.07 mag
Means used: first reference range 0.911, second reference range 0.882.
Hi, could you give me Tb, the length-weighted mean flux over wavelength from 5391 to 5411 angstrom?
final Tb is 0.896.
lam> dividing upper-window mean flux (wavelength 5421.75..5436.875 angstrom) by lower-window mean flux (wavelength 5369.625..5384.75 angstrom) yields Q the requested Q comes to 1.11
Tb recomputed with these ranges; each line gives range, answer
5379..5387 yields 0.792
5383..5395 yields 0.826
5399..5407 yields 1.01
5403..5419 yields 0.846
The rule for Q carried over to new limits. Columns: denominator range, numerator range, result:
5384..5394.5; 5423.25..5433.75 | 1.08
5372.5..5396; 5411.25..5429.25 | 1.02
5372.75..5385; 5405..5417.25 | 1.03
